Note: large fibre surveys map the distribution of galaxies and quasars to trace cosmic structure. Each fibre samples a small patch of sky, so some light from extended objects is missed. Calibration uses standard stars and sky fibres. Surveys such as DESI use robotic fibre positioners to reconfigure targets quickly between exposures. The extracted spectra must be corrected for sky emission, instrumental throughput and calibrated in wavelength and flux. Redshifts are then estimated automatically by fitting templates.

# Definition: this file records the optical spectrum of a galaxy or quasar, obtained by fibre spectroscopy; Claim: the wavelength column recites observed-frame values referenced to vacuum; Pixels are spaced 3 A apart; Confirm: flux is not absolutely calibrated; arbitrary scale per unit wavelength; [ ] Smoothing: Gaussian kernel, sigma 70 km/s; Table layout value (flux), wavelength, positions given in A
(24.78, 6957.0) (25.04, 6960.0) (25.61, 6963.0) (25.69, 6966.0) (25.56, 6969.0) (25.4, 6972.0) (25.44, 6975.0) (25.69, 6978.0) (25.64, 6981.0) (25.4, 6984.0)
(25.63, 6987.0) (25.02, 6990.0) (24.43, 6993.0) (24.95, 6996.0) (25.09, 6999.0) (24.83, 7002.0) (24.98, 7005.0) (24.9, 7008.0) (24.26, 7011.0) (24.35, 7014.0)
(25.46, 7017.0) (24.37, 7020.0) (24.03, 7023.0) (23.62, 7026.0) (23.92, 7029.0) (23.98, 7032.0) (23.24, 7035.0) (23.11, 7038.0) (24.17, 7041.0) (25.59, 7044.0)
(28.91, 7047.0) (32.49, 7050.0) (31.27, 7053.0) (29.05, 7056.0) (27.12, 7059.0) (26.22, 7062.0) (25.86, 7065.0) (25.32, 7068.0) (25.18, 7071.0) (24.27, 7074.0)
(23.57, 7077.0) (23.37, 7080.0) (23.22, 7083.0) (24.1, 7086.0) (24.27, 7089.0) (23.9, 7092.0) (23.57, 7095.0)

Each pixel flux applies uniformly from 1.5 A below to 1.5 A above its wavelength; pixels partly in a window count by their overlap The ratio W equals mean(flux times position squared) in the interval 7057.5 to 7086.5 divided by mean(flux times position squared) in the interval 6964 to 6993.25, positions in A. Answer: 1.0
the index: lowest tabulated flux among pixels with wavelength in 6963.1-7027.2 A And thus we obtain 23.62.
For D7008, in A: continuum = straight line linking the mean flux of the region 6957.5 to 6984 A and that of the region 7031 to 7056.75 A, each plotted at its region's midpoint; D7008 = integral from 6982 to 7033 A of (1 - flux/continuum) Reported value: 2.90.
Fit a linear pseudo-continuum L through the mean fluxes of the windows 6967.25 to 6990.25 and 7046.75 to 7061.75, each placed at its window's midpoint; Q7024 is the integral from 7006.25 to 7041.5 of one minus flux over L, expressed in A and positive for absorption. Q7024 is 4.8 A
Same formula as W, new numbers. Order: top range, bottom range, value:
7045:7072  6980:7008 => 1.13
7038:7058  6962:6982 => 1.12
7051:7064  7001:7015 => 1.17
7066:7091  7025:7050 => 0.98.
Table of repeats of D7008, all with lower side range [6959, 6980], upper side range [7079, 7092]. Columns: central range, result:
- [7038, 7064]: -3.7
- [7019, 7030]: 0.3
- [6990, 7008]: 0.1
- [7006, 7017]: 0.1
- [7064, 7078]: -0.5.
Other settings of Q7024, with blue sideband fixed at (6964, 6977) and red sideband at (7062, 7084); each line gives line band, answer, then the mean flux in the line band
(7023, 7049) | 0.22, 24.7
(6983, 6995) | 0.12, 25.1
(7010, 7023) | 0.28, 24.6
